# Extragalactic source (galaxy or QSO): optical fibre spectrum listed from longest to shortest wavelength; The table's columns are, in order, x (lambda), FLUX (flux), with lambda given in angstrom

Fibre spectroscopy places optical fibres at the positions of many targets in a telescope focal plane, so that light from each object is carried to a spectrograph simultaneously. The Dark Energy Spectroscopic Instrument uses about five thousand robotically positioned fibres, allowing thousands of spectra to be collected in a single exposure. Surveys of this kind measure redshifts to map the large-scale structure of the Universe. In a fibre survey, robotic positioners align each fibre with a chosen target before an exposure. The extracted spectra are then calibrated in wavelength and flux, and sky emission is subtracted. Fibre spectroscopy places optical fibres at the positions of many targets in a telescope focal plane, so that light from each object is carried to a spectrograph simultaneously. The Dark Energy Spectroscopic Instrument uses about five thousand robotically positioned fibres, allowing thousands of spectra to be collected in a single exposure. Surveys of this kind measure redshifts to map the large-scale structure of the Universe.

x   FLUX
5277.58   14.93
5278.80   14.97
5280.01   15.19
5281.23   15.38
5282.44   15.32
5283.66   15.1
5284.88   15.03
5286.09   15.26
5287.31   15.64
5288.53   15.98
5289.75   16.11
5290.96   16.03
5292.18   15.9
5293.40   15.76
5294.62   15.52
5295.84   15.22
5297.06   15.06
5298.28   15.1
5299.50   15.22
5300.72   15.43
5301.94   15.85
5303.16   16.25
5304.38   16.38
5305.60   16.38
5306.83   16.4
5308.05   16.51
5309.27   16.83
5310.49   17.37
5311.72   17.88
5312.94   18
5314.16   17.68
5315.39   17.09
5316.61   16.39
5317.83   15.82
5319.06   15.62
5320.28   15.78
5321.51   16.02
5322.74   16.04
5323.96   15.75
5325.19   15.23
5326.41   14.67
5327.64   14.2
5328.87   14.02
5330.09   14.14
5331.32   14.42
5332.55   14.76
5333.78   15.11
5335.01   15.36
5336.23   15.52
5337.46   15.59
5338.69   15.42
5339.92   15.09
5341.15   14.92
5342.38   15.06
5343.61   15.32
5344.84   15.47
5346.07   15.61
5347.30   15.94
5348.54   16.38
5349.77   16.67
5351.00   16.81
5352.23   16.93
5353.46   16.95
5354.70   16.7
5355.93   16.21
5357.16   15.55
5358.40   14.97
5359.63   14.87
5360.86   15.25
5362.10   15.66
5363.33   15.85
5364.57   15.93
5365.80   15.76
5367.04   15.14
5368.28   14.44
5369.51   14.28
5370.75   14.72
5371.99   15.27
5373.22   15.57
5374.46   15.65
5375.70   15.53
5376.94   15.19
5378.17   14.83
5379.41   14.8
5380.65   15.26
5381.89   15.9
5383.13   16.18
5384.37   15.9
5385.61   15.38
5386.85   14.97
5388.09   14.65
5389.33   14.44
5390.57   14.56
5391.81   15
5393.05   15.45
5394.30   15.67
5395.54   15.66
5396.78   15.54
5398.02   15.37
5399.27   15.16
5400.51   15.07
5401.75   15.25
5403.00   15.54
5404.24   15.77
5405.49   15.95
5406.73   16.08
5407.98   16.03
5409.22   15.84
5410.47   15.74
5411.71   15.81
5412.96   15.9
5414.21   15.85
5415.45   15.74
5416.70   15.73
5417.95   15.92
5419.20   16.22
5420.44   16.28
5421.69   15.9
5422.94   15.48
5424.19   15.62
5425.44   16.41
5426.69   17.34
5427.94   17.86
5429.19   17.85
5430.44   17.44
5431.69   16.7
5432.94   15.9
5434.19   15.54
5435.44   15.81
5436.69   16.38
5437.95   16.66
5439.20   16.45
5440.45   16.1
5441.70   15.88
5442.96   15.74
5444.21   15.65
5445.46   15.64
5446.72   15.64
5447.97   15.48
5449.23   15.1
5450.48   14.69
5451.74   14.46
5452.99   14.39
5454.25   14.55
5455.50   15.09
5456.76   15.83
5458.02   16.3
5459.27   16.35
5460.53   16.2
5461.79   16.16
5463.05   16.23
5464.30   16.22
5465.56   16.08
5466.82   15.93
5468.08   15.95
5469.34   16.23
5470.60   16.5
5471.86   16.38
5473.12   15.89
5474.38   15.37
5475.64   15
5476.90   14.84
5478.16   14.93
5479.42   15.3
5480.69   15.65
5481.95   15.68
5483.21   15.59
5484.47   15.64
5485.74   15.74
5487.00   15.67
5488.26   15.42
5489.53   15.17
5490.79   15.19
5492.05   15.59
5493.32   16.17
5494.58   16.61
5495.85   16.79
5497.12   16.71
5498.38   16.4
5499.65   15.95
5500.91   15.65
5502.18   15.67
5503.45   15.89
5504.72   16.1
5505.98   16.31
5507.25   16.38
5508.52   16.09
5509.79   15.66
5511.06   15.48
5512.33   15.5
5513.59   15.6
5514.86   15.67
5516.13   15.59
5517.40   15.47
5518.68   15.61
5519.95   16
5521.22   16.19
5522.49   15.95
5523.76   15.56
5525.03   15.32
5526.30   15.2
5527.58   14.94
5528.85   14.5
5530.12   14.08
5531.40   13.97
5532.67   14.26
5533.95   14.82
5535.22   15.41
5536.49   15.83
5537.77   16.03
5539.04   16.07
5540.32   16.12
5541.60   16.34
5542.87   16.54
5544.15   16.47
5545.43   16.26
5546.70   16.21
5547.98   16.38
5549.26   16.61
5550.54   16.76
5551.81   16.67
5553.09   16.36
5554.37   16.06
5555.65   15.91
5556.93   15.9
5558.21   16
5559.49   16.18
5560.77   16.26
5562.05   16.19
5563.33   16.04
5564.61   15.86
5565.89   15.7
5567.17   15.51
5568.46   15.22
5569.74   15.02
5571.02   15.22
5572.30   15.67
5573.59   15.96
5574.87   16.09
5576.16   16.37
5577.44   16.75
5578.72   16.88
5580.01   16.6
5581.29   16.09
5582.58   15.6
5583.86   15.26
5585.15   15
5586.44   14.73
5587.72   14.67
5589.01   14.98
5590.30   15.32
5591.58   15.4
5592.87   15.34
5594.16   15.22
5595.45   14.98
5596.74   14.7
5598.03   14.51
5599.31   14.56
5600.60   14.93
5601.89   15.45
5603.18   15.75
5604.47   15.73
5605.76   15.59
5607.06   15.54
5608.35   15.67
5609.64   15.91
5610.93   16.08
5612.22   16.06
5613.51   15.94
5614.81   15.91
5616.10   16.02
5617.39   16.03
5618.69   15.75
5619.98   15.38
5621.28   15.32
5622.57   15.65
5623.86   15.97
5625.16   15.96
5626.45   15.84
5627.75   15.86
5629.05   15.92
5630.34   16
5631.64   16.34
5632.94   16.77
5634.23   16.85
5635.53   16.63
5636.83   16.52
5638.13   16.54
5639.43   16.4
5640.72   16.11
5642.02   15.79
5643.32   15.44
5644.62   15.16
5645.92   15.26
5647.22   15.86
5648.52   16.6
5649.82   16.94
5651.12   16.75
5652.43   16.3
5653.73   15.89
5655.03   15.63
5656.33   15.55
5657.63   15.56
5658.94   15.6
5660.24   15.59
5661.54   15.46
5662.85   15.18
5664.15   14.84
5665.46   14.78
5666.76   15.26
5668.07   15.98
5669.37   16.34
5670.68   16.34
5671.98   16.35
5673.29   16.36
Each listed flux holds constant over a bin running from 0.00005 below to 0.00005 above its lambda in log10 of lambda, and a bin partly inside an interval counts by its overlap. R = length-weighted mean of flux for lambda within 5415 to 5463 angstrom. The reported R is 16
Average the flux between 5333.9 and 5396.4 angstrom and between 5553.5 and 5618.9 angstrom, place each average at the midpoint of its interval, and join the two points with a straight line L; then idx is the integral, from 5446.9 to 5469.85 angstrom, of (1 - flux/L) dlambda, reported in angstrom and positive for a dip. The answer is -0.10 angstrom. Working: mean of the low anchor 15.5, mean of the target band 15.6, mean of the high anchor 15.6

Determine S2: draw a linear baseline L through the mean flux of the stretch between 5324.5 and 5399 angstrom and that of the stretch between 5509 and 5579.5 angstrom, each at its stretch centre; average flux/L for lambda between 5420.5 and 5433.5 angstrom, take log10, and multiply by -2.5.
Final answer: -0.076 mag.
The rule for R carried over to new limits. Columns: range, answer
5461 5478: 15.9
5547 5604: 15.7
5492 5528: 15.9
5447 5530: 15.7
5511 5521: 15.6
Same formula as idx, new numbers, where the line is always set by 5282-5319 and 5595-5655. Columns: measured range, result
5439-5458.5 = 0.7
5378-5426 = 1.3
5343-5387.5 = 1.2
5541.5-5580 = -0.5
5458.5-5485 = 0.2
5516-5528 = 0.2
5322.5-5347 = 1.5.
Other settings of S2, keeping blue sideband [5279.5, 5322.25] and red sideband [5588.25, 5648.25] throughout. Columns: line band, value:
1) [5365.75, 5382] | 0.06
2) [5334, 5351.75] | 0.02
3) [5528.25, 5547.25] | 0.02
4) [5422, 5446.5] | -0.03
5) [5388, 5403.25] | 0.05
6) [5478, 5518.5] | 0.00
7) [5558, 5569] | -0.01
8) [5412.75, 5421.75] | 0.00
